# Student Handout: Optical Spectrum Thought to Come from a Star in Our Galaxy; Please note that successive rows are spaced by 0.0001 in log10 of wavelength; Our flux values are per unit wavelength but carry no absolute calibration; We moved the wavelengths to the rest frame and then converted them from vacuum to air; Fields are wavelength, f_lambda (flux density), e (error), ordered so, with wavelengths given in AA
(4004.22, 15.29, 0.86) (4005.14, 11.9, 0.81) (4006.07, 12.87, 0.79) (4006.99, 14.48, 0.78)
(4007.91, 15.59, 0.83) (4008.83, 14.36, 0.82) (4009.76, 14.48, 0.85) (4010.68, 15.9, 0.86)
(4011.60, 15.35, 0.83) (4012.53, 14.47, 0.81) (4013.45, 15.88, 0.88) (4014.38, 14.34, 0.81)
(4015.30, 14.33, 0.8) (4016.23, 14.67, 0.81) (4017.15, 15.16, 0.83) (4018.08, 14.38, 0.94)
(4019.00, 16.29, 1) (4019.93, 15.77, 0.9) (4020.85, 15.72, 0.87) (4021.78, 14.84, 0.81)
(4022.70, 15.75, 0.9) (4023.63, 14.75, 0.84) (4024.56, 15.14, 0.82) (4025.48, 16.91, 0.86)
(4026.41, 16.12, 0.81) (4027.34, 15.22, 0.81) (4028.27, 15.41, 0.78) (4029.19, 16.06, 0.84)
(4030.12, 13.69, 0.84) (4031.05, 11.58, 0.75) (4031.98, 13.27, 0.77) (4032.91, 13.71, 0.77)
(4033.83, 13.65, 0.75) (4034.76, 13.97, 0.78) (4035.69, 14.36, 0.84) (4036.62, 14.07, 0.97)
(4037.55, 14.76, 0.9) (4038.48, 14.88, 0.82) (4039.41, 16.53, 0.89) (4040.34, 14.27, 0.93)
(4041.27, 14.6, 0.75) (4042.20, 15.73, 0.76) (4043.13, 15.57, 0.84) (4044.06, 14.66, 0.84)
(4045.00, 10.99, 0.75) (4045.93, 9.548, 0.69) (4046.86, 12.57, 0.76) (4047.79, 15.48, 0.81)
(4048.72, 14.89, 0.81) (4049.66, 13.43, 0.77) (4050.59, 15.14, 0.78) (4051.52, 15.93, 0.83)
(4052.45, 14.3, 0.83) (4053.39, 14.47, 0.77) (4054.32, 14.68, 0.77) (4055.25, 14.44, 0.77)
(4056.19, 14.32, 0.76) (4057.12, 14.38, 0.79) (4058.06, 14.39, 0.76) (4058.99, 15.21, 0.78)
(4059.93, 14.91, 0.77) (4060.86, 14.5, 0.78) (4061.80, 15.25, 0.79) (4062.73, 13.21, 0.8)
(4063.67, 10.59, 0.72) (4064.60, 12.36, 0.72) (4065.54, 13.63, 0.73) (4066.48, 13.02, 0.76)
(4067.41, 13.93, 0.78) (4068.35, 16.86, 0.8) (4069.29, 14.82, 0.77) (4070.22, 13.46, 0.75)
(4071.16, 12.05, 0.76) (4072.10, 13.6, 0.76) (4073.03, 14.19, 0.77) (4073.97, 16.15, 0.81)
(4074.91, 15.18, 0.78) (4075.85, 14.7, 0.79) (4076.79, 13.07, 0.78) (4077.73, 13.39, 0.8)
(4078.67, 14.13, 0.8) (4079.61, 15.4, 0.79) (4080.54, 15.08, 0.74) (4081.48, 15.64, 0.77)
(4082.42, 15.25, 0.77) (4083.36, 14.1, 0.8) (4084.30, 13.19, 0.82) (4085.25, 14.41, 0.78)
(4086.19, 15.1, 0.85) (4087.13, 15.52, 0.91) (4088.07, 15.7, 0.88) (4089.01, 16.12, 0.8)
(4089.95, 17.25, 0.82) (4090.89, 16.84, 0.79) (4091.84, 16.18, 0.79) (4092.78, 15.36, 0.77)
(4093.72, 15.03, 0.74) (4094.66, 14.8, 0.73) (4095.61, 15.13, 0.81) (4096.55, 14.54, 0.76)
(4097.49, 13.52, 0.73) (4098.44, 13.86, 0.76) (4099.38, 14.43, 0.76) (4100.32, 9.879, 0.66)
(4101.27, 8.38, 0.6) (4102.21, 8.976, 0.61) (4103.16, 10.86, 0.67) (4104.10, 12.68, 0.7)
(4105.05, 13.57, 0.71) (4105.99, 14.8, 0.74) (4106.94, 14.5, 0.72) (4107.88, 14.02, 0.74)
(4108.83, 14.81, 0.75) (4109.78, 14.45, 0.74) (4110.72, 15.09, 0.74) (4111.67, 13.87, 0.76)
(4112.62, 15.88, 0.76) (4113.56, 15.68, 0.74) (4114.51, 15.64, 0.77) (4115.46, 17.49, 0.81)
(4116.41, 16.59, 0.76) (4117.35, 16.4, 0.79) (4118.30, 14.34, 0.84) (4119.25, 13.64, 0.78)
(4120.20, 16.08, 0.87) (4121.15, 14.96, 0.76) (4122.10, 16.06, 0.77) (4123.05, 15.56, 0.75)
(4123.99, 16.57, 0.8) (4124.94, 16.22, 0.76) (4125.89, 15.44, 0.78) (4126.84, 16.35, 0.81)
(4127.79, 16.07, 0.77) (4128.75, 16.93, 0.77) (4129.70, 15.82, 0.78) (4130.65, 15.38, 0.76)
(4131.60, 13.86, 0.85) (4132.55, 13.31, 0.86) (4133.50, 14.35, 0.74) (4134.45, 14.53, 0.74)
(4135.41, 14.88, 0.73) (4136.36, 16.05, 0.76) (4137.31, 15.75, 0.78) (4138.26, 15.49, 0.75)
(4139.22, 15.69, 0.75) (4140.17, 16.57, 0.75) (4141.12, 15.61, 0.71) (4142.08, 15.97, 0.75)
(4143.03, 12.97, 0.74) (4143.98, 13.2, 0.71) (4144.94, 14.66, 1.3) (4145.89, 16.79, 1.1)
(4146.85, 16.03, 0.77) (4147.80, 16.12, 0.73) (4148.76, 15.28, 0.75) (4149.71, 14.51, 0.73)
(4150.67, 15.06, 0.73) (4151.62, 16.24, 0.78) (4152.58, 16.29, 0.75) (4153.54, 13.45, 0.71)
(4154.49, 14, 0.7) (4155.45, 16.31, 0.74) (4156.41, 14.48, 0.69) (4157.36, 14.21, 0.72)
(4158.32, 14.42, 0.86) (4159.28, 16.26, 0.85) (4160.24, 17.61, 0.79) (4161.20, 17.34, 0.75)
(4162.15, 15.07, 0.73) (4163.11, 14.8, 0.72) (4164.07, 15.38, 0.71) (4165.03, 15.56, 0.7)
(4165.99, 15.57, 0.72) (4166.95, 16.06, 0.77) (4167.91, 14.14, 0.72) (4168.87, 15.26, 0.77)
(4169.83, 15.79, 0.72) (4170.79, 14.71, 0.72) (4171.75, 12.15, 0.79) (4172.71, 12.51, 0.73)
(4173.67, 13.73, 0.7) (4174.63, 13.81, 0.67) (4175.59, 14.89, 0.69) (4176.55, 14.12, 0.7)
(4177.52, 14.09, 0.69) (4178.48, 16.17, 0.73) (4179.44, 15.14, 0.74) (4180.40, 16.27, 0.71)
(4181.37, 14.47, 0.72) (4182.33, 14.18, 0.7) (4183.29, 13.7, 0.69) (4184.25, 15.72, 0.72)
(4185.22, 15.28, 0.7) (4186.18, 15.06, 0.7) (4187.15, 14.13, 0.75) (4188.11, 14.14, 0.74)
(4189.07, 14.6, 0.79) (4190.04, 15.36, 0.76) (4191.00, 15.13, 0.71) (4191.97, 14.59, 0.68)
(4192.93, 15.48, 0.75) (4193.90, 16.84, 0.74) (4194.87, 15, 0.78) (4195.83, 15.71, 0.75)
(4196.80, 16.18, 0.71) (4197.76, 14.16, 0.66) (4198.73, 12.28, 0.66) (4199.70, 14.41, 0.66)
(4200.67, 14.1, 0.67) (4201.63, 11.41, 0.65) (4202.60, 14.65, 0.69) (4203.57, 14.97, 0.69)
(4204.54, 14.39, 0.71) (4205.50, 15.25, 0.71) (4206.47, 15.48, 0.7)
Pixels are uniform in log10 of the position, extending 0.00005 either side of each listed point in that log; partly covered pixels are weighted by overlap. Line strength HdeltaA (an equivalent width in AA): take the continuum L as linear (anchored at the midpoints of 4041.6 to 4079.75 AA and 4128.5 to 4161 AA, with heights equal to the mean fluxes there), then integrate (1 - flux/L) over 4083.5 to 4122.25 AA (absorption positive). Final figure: 0.4 AA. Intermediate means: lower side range 14.1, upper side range 15.2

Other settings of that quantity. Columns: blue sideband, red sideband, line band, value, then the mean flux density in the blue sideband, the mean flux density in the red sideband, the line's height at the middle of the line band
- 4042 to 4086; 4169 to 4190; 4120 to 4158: -2.40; 14.2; 14.5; 14.4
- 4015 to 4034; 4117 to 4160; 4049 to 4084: 1.74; 14.9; 15.3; 15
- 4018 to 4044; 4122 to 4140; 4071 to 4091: 0.49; 14.9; 15.5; 15.2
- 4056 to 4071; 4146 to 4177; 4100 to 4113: 1.32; 14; 15.1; 14.5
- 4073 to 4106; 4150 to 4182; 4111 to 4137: -1.62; 14.2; 15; 14.6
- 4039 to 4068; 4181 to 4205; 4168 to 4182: 0.07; 14.1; 14.6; 14.6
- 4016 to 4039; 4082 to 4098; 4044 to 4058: 0.94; 14.8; 15.2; 14.9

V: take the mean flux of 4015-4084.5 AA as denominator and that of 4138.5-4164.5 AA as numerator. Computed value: 1.06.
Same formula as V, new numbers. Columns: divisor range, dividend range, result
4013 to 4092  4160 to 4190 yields 1.02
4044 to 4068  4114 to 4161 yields 1.11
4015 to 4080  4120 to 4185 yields 1.05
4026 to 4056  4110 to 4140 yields 1.08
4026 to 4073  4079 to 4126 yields 1.04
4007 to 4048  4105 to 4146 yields 1.04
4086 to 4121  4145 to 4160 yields 1.06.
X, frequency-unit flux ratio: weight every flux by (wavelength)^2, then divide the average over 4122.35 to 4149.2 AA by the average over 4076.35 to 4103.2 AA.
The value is 1.1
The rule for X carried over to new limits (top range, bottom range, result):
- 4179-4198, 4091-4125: 1.08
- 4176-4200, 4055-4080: 1.12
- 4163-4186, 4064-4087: 1.08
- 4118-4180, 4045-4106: 1.12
